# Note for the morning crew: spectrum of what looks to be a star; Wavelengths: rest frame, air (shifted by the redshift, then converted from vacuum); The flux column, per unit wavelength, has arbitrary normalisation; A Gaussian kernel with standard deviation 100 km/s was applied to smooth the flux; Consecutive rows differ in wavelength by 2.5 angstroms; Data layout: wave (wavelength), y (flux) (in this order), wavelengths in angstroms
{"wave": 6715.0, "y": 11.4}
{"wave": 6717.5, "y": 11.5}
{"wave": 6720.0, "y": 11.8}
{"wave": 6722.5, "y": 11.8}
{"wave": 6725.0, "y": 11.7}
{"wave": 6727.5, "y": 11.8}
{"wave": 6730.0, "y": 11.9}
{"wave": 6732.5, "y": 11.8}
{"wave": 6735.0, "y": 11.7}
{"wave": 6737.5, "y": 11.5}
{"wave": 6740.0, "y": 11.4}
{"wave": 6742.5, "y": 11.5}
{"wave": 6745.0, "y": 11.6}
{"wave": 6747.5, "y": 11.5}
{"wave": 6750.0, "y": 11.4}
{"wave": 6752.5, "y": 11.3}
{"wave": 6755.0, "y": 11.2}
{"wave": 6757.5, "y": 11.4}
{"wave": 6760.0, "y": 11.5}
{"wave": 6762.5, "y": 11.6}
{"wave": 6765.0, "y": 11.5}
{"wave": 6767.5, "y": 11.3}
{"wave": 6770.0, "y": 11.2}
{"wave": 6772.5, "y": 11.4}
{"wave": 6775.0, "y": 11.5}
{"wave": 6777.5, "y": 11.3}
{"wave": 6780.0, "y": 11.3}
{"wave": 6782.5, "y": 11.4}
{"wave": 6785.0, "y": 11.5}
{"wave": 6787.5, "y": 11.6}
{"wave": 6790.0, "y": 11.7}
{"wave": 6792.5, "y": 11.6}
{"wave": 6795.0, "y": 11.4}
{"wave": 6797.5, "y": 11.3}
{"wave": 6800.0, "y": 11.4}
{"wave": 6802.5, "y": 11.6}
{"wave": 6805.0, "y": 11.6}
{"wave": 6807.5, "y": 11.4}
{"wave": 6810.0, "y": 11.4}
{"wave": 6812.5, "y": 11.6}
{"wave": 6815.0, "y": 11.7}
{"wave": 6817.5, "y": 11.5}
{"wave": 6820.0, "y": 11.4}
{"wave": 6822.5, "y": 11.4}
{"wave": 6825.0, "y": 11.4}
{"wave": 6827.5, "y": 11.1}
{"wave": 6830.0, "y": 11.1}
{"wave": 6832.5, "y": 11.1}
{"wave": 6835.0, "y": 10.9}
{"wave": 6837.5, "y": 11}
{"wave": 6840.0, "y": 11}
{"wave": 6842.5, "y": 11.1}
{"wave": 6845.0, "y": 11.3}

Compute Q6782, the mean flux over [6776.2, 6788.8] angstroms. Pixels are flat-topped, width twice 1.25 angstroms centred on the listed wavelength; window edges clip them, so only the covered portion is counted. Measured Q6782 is 11.4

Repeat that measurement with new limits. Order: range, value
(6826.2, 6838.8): 11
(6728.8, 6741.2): 11.7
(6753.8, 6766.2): 11.4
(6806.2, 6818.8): 11.5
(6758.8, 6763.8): 11.6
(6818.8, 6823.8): 11.4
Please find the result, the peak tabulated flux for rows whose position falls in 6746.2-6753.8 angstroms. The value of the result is 11.5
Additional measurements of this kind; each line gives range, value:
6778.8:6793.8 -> 11.7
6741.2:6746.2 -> 11.6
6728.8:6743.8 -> 11.9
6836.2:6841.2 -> 11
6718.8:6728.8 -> 11.8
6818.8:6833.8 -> 11.4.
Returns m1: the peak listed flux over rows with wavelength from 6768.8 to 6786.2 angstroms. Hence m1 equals 11.5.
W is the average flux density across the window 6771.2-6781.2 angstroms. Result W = 11.4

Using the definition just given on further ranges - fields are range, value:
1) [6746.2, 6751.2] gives 11.5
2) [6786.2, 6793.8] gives 11.6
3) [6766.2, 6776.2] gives 11.3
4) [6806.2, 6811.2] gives 11.4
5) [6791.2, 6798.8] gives 11.4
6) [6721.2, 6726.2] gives 11.8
